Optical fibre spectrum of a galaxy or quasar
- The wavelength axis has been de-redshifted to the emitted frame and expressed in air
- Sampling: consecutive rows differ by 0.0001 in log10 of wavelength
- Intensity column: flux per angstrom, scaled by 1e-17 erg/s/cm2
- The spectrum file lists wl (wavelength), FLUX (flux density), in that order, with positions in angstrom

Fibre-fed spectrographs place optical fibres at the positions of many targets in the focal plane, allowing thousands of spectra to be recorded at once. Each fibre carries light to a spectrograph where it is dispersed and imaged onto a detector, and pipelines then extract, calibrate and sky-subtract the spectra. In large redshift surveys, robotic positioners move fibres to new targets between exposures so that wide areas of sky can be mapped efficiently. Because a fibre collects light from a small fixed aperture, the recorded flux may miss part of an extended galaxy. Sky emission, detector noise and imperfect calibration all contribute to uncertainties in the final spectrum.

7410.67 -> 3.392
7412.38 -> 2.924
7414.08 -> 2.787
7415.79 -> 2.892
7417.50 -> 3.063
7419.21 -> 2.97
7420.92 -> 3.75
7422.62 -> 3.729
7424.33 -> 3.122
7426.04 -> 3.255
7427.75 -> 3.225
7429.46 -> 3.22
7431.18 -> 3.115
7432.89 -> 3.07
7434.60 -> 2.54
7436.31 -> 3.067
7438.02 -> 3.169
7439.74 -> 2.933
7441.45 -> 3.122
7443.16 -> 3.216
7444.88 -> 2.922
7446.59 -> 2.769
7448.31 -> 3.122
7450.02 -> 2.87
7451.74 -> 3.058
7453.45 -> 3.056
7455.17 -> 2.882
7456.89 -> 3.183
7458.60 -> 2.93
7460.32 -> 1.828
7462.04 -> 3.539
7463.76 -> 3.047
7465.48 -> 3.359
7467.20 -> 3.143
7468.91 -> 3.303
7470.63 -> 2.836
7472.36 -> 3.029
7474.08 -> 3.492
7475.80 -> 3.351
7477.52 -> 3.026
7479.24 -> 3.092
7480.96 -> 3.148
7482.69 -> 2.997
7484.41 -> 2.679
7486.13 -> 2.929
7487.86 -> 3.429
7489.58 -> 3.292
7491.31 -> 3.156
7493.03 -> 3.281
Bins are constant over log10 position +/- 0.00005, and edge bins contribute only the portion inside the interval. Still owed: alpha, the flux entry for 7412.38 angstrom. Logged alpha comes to 2.924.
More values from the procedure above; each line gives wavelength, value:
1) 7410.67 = 3.392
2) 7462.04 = 3.539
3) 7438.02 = 3.169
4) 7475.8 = 3.351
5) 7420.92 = 3.75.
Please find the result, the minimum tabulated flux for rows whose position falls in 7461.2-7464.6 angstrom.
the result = 3.047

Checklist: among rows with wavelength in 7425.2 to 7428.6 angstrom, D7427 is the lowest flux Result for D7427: 3.225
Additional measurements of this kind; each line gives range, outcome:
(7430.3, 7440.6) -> 2.54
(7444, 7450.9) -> 2.769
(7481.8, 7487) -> 2.679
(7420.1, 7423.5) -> 3.729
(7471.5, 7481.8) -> 3.026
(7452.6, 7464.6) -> 1.828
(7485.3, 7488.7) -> 2.929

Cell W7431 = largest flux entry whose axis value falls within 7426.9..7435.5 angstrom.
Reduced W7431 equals 3.225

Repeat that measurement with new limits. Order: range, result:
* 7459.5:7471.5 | 3.539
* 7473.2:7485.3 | 3.492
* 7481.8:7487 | 2.997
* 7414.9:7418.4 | 3.063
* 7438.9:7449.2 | 3.216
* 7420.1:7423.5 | 3.75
